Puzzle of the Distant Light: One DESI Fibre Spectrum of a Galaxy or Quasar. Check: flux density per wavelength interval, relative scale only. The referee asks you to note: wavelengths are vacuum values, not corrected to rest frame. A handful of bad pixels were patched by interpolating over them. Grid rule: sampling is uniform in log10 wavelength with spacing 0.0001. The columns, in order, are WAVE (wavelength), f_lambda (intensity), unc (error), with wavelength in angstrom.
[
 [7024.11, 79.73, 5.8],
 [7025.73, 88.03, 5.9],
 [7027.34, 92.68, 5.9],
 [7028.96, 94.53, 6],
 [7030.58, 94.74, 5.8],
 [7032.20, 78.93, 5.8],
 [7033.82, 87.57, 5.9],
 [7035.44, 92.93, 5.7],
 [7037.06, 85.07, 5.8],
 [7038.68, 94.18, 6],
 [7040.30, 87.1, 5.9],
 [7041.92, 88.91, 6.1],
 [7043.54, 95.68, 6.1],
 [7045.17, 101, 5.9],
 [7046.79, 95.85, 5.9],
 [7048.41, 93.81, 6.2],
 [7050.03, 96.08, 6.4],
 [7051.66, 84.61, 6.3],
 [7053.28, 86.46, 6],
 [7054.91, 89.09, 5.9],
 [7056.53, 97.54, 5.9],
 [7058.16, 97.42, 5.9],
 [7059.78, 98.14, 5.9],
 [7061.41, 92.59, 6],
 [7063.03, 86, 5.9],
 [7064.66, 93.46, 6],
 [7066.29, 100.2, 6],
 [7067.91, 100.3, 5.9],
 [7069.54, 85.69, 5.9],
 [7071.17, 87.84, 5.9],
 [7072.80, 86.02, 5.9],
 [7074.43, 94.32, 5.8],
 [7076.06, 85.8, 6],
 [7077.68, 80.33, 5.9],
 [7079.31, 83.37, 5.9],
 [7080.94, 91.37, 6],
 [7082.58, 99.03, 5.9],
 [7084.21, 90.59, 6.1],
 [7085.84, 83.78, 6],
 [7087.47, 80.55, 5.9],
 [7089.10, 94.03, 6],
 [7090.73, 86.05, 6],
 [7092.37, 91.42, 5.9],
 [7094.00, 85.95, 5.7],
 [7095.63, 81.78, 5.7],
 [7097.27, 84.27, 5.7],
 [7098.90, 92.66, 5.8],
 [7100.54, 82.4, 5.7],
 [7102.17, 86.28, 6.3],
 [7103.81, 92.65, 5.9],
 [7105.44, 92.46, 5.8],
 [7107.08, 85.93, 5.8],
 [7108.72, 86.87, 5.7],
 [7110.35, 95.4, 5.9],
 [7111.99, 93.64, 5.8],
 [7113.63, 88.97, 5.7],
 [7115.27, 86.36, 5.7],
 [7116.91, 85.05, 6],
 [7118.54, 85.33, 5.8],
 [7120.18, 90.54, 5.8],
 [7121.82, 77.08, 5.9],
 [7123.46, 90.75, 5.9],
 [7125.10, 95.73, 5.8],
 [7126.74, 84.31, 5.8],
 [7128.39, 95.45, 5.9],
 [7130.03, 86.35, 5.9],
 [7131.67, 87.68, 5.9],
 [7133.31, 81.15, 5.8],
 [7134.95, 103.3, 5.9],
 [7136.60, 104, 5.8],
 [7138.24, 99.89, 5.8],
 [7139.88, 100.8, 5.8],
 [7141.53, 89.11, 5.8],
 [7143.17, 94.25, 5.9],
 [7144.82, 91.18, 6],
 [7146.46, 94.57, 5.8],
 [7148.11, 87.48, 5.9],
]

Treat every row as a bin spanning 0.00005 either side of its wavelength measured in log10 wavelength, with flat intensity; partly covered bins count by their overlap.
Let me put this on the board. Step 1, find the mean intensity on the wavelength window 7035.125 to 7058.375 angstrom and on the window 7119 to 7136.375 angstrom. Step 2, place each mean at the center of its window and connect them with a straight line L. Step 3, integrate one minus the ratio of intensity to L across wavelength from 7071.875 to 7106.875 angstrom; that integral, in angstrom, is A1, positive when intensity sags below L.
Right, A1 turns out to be 1.2 angstrom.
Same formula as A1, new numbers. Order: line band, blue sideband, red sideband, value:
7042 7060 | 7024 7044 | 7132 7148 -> -0.7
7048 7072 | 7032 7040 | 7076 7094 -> -1.2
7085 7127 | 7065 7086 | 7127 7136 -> 1.2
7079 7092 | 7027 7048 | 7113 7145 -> 0.3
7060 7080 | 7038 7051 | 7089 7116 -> 0.4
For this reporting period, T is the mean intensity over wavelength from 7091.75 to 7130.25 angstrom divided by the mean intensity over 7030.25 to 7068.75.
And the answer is 1.0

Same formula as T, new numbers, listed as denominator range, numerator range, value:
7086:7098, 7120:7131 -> 1.03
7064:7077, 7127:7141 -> 1.03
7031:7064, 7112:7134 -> 0.96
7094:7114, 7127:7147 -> 1.06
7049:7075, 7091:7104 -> 0.94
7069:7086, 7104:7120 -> 1.01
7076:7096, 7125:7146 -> 1.07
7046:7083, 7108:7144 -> 1.00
